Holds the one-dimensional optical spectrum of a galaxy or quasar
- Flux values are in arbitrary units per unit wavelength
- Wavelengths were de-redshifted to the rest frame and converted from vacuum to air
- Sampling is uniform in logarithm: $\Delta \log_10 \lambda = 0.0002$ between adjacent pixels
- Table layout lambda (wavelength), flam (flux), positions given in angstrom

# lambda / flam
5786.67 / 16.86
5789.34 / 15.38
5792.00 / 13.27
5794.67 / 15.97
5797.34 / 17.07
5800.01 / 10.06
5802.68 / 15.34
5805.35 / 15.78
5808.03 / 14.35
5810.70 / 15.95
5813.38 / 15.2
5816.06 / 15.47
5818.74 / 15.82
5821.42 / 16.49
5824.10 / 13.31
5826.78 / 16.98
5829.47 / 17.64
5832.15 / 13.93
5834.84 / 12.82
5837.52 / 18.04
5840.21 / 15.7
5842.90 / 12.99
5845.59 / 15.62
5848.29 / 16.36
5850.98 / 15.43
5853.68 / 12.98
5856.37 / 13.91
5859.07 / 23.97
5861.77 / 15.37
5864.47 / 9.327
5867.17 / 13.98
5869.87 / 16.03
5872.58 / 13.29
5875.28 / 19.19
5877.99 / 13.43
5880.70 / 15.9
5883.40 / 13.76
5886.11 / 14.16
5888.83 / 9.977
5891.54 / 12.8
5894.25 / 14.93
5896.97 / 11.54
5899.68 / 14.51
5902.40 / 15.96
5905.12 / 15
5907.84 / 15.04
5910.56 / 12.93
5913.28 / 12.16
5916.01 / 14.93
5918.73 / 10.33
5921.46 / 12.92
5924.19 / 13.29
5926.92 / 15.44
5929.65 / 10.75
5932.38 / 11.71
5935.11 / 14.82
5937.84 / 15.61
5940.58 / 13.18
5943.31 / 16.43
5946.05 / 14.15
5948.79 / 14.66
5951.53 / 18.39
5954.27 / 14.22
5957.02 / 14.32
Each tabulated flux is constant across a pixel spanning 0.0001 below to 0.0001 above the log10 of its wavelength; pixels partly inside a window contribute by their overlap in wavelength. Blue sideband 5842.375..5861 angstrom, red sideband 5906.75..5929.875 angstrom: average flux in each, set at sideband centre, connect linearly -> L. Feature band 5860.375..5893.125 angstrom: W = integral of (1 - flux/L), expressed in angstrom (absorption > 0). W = 2.2 angstrom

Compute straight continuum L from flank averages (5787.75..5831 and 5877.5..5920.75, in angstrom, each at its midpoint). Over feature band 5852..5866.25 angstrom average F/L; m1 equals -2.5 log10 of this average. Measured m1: -0.06 mag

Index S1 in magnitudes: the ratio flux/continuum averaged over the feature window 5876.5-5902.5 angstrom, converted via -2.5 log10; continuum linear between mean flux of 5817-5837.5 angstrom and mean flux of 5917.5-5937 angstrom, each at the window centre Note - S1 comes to 0.02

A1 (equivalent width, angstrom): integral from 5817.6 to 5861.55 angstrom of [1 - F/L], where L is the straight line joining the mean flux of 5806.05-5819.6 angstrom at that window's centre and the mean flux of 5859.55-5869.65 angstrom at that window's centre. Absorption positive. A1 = -2.97 angstrom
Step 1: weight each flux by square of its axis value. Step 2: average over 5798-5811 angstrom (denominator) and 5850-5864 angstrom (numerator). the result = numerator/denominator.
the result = 1.13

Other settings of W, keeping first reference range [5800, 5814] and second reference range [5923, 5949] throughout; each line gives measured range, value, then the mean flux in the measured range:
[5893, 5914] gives 0.2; 14.1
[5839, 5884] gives -2.1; 15.2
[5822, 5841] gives -1.1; 15.5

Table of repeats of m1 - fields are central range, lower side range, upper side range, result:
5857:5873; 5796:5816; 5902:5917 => -0.06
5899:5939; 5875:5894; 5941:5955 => 0.08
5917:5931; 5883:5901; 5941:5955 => 0.15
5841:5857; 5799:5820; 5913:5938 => -0.03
